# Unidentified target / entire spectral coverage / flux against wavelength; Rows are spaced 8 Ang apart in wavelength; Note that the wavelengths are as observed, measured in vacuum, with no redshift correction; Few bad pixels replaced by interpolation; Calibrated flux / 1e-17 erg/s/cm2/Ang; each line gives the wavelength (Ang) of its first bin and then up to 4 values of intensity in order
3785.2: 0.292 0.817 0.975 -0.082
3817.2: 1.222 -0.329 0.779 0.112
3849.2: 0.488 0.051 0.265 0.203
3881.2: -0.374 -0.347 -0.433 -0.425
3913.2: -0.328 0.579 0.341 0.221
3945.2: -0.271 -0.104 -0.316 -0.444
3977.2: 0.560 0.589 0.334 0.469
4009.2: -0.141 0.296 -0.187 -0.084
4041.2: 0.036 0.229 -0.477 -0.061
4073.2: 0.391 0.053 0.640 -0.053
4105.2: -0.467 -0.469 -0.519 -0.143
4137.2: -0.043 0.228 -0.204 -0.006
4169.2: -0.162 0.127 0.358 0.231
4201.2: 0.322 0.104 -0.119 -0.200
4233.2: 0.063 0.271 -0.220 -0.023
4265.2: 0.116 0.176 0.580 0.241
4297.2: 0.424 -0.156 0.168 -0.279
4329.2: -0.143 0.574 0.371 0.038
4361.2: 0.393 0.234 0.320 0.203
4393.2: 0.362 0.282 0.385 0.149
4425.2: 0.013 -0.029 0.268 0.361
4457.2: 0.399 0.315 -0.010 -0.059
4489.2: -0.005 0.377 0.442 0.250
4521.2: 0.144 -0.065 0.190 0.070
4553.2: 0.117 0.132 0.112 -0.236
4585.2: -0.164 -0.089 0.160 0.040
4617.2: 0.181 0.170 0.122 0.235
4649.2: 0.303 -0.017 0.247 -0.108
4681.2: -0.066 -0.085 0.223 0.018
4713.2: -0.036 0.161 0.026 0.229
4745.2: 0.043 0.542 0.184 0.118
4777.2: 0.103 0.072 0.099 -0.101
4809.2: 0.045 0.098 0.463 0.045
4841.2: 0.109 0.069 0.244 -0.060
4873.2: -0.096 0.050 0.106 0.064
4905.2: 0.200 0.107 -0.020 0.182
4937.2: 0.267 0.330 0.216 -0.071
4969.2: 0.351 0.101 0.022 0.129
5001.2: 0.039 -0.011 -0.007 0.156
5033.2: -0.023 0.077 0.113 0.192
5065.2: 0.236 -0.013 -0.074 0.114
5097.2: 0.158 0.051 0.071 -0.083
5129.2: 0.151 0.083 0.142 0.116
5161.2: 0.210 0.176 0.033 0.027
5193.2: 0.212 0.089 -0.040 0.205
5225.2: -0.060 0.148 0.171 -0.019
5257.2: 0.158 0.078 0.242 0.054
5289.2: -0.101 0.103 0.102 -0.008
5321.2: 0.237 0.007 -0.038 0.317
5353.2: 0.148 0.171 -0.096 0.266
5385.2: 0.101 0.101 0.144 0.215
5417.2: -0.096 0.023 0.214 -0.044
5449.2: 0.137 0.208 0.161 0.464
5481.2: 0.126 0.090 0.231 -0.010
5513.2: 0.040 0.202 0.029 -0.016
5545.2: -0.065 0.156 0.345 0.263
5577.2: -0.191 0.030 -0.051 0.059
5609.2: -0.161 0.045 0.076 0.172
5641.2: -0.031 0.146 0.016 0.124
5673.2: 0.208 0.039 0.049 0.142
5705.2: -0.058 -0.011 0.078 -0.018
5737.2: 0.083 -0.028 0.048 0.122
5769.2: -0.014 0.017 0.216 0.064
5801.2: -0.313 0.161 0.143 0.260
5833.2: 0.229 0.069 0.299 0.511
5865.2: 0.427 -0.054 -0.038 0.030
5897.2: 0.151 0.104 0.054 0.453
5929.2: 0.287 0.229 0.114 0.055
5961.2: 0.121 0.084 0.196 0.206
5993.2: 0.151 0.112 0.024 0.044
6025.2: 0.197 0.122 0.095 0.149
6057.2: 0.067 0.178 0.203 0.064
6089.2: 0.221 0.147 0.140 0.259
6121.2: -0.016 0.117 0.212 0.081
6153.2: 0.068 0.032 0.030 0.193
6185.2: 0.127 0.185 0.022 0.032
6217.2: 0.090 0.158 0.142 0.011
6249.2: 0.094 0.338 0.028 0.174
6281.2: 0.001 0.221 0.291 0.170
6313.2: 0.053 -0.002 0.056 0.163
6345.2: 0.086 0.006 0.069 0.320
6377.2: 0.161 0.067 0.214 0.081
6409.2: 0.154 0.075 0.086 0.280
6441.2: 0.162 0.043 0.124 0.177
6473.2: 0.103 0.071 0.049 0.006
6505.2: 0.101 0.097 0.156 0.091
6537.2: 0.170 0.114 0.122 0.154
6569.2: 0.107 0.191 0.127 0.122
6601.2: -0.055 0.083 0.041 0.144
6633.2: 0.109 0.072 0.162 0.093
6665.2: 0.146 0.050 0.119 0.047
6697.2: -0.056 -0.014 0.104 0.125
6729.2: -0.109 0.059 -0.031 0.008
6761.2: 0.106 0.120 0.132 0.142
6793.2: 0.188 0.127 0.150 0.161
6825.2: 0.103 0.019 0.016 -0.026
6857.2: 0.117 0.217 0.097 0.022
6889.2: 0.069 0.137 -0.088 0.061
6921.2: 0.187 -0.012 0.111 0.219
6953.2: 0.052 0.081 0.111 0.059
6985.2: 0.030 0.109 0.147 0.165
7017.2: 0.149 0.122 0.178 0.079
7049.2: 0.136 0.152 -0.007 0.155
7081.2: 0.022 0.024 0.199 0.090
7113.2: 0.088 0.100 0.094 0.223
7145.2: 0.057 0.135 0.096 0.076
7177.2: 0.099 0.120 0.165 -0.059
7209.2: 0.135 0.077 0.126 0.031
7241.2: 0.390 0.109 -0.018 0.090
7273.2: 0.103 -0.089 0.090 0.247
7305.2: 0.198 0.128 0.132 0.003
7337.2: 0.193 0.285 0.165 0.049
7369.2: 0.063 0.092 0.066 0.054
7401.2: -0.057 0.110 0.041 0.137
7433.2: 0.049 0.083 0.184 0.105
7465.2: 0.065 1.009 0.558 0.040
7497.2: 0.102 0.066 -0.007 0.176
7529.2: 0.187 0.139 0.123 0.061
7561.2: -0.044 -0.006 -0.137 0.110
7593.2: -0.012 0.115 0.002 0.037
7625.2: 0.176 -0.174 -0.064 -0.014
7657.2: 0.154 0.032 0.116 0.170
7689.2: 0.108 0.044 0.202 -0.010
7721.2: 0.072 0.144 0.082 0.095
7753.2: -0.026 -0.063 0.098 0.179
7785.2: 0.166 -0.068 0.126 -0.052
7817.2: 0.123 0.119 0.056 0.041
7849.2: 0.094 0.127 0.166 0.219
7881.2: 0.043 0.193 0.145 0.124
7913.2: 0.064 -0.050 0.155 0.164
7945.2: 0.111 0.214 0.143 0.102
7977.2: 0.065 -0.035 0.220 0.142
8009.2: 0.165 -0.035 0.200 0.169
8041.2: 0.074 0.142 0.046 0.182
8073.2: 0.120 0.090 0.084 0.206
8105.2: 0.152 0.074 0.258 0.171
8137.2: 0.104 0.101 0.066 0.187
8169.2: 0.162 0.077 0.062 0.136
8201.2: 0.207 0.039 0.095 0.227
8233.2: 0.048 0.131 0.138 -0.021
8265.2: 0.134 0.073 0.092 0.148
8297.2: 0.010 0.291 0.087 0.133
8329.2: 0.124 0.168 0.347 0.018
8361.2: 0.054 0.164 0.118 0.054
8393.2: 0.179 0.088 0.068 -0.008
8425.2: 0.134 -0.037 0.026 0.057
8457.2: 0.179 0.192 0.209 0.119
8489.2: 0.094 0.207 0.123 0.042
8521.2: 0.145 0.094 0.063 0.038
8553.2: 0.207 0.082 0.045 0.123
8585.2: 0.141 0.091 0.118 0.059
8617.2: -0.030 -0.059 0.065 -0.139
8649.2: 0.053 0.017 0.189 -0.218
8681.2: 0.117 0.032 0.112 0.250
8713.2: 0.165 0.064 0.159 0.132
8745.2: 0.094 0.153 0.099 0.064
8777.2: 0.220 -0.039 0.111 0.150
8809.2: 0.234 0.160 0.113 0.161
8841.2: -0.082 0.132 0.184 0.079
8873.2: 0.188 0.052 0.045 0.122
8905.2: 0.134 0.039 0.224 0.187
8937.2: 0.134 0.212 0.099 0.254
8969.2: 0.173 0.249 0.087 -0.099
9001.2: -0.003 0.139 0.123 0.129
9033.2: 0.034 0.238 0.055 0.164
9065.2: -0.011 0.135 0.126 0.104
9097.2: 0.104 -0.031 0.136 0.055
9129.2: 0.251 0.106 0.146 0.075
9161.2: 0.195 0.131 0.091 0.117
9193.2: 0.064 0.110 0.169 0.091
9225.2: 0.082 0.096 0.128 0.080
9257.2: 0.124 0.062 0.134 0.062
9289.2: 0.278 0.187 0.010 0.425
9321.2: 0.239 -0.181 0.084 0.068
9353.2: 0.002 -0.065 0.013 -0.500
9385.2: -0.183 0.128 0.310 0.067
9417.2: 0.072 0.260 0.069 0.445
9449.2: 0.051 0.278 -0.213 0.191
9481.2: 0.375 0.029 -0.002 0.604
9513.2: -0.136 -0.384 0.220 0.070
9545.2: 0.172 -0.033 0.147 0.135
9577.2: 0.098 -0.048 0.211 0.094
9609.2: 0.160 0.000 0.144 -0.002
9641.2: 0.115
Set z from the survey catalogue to 1.005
